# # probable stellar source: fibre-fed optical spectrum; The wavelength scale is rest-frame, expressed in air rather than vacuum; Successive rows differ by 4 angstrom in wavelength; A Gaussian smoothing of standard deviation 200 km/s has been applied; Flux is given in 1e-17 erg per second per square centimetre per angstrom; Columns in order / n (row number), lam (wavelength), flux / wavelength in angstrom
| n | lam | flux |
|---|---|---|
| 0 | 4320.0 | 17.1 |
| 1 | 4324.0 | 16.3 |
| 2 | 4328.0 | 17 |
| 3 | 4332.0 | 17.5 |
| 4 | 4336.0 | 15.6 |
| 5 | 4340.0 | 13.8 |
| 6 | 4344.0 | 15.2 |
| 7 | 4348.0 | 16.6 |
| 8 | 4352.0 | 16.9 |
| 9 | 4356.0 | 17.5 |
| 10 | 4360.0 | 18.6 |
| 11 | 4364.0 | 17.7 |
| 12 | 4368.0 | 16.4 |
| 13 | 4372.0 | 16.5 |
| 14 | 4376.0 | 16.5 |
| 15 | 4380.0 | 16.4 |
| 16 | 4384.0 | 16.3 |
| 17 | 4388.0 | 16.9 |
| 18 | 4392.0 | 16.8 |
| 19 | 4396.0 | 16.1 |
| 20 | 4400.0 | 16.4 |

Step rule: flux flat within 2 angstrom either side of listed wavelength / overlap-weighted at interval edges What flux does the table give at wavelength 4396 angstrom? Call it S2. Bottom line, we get 16.1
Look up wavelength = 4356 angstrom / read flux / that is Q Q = 17.5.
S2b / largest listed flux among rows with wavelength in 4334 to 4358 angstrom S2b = 17.5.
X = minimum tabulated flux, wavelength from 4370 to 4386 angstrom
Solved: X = 16.3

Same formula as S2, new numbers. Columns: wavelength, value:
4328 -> 17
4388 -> 16.9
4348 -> 16.6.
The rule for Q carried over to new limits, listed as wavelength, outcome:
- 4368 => 16.4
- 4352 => 16.9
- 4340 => 13.8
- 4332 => 17.5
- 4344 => 15.2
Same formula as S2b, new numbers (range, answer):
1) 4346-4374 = 18.6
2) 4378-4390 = 16.9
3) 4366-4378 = 16.5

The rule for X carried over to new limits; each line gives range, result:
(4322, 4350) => 13.8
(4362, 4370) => 16.4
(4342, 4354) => 15.2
